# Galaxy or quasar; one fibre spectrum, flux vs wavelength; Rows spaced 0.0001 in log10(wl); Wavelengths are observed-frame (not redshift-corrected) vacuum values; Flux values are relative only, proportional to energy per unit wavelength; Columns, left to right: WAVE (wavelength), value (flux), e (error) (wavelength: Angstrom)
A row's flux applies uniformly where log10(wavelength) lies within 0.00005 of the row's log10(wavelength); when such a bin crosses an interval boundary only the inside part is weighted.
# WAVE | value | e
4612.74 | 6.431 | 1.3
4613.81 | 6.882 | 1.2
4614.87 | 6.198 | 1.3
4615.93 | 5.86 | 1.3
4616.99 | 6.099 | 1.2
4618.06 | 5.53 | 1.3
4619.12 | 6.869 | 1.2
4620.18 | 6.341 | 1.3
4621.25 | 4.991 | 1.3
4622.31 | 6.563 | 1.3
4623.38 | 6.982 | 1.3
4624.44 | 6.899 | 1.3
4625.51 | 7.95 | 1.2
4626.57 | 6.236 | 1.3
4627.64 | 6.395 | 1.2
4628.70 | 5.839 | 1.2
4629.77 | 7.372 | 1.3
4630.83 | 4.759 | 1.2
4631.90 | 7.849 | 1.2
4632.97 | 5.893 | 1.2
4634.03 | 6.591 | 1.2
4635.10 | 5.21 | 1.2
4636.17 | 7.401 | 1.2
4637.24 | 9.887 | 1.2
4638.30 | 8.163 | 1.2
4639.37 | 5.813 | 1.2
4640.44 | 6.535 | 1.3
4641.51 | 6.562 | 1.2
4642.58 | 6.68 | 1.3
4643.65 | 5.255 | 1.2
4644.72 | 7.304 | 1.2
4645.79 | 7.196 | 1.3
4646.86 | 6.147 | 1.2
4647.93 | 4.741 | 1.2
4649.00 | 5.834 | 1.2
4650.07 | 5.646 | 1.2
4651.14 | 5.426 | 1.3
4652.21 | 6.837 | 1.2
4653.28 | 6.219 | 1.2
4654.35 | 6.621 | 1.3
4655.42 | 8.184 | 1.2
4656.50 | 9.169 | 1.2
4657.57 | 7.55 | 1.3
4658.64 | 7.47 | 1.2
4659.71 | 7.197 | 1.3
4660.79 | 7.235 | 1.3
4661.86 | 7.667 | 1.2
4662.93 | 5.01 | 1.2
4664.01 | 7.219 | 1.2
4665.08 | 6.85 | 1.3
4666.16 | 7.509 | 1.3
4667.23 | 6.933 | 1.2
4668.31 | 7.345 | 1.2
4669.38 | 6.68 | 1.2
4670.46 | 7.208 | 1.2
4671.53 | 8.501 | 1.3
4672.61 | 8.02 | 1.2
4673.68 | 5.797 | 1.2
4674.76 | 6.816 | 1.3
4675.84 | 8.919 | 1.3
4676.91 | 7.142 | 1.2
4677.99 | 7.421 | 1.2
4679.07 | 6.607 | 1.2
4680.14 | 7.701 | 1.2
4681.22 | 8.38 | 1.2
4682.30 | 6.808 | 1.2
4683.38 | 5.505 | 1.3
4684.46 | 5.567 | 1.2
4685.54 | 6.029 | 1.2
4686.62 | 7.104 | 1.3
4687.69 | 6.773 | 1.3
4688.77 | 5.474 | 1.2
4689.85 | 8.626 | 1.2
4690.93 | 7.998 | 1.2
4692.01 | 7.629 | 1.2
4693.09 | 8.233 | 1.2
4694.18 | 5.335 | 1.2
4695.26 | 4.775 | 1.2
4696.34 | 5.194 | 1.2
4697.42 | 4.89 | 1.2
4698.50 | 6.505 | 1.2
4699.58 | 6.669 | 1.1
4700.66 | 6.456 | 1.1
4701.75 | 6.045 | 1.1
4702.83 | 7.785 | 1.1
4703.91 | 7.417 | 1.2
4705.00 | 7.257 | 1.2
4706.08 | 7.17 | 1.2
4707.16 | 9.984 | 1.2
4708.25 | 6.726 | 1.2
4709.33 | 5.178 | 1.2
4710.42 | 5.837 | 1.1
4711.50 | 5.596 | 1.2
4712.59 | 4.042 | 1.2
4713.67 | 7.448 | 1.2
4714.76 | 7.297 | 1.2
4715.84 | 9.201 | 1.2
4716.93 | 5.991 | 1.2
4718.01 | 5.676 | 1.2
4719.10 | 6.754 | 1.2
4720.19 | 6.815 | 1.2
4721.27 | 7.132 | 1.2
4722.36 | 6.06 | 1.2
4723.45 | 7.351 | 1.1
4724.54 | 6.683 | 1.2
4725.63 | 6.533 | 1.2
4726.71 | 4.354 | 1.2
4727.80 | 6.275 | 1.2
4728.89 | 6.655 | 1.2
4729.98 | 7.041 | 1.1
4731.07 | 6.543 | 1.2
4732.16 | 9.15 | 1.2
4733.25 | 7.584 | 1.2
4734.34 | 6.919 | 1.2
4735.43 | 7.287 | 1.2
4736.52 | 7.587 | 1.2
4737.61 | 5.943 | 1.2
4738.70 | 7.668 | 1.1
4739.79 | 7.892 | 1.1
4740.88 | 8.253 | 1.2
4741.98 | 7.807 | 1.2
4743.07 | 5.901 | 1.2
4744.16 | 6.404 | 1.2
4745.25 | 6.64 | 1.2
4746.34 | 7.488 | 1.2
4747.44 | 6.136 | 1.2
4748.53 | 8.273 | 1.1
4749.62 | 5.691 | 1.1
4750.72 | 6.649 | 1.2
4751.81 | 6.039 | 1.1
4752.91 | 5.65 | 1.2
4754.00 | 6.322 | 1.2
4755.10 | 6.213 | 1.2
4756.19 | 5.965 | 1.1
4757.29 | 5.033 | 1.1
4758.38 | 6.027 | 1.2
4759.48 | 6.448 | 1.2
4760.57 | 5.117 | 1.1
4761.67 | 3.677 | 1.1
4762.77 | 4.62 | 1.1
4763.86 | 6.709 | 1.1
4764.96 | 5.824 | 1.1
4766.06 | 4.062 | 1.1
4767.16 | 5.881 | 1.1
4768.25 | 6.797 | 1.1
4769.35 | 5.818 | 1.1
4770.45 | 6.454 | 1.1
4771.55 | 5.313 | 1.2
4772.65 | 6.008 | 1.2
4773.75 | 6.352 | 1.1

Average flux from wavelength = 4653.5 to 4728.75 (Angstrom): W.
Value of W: 6.85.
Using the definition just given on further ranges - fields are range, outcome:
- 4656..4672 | 7.3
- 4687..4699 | 6.5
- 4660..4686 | 7.04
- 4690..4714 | 6.58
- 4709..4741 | 6.75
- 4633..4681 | 6.96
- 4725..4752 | 6.92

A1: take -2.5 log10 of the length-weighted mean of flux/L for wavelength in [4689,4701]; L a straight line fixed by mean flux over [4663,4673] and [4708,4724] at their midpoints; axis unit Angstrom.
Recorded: 0.04 mag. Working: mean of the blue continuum 7.24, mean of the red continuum 6.47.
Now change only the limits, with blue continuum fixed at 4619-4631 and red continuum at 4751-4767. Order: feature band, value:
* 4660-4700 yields -0.128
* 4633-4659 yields -0.070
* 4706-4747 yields -0.184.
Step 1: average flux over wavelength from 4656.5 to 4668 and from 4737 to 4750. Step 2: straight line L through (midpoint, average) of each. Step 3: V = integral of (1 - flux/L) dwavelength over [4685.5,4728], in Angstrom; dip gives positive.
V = 2.9 Angstrom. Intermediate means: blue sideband 7.17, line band 6.62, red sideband 7.03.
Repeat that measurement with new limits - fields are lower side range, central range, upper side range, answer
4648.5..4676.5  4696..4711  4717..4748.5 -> 0.64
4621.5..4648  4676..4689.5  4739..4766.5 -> -0.66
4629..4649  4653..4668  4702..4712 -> -1.13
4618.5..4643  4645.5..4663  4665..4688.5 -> 0.32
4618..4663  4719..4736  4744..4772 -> -1.86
